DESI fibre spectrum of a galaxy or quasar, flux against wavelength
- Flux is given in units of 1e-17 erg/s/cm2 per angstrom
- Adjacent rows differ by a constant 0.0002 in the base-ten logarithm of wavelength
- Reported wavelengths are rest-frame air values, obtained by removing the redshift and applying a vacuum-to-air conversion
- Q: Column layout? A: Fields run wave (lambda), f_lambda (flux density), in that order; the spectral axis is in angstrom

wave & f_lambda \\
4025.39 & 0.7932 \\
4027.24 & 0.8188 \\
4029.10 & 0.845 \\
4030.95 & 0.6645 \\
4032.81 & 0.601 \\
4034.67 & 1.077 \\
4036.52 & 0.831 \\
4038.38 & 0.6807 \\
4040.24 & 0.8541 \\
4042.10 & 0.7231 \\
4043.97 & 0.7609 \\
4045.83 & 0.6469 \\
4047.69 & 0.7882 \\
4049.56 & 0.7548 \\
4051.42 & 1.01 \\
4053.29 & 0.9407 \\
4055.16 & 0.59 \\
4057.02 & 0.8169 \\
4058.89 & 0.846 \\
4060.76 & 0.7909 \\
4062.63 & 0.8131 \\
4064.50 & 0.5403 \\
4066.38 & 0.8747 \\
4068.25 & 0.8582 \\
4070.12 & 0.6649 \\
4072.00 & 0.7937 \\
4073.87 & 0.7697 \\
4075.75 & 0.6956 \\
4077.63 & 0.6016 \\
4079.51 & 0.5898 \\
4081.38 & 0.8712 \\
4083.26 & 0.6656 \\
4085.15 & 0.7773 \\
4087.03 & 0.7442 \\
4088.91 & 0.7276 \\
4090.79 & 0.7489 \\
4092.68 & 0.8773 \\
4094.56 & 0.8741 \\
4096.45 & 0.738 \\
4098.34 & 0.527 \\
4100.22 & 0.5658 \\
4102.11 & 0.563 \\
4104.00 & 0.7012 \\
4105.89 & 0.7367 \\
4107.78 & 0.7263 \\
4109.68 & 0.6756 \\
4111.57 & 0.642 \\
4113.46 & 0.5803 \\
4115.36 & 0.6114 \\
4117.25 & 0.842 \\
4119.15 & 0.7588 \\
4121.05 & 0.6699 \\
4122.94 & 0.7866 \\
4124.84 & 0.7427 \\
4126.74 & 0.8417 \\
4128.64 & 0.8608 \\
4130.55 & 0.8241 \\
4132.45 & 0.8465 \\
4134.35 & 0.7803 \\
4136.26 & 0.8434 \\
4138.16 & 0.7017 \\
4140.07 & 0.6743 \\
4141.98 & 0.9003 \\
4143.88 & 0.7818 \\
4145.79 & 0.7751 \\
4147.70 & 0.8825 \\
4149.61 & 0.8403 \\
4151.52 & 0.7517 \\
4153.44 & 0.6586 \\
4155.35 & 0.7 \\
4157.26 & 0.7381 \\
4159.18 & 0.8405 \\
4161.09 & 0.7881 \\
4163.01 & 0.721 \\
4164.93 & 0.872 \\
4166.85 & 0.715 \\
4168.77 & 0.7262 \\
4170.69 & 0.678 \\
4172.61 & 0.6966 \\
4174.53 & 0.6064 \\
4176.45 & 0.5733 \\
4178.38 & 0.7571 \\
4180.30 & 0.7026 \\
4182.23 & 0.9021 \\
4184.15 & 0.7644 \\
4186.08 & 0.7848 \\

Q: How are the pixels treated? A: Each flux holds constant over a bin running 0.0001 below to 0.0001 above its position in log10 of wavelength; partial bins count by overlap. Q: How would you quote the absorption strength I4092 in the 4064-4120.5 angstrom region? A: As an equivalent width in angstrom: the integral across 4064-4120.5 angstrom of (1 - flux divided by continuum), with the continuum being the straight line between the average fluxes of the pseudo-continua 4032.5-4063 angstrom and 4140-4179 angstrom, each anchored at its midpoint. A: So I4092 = 4.8 angstrom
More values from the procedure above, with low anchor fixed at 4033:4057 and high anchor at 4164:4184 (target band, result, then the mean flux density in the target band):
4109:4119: 1.1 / 0.677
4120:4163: -2.2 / 0.782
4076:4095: 0.8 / 0.743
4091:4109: 1.5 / 0.702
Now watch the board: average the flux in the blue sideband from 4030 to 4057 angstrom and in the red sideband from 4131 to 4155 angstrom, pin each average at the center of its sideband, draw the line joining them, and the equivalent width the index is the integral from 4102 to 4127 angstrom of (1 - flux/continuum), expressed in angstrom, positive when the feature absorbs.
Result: 2.47 angstrom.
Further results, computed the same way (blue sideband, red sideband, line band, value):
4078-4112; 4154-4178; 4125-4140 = -1.8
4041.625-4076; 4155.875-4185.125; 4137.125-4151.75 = -0.9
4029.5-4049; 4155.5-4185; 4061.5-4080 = 0.8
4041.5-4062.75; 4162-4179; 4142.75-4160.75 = -1.5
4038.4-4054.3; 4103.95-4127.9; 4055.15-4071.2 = 0.3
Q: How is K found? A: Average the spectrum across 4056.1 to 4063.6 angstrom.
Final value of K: 0.815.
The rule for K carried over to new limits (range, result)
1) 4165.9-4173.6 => 0.704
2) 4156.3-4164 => 0.772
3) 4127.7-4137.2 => 0.83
